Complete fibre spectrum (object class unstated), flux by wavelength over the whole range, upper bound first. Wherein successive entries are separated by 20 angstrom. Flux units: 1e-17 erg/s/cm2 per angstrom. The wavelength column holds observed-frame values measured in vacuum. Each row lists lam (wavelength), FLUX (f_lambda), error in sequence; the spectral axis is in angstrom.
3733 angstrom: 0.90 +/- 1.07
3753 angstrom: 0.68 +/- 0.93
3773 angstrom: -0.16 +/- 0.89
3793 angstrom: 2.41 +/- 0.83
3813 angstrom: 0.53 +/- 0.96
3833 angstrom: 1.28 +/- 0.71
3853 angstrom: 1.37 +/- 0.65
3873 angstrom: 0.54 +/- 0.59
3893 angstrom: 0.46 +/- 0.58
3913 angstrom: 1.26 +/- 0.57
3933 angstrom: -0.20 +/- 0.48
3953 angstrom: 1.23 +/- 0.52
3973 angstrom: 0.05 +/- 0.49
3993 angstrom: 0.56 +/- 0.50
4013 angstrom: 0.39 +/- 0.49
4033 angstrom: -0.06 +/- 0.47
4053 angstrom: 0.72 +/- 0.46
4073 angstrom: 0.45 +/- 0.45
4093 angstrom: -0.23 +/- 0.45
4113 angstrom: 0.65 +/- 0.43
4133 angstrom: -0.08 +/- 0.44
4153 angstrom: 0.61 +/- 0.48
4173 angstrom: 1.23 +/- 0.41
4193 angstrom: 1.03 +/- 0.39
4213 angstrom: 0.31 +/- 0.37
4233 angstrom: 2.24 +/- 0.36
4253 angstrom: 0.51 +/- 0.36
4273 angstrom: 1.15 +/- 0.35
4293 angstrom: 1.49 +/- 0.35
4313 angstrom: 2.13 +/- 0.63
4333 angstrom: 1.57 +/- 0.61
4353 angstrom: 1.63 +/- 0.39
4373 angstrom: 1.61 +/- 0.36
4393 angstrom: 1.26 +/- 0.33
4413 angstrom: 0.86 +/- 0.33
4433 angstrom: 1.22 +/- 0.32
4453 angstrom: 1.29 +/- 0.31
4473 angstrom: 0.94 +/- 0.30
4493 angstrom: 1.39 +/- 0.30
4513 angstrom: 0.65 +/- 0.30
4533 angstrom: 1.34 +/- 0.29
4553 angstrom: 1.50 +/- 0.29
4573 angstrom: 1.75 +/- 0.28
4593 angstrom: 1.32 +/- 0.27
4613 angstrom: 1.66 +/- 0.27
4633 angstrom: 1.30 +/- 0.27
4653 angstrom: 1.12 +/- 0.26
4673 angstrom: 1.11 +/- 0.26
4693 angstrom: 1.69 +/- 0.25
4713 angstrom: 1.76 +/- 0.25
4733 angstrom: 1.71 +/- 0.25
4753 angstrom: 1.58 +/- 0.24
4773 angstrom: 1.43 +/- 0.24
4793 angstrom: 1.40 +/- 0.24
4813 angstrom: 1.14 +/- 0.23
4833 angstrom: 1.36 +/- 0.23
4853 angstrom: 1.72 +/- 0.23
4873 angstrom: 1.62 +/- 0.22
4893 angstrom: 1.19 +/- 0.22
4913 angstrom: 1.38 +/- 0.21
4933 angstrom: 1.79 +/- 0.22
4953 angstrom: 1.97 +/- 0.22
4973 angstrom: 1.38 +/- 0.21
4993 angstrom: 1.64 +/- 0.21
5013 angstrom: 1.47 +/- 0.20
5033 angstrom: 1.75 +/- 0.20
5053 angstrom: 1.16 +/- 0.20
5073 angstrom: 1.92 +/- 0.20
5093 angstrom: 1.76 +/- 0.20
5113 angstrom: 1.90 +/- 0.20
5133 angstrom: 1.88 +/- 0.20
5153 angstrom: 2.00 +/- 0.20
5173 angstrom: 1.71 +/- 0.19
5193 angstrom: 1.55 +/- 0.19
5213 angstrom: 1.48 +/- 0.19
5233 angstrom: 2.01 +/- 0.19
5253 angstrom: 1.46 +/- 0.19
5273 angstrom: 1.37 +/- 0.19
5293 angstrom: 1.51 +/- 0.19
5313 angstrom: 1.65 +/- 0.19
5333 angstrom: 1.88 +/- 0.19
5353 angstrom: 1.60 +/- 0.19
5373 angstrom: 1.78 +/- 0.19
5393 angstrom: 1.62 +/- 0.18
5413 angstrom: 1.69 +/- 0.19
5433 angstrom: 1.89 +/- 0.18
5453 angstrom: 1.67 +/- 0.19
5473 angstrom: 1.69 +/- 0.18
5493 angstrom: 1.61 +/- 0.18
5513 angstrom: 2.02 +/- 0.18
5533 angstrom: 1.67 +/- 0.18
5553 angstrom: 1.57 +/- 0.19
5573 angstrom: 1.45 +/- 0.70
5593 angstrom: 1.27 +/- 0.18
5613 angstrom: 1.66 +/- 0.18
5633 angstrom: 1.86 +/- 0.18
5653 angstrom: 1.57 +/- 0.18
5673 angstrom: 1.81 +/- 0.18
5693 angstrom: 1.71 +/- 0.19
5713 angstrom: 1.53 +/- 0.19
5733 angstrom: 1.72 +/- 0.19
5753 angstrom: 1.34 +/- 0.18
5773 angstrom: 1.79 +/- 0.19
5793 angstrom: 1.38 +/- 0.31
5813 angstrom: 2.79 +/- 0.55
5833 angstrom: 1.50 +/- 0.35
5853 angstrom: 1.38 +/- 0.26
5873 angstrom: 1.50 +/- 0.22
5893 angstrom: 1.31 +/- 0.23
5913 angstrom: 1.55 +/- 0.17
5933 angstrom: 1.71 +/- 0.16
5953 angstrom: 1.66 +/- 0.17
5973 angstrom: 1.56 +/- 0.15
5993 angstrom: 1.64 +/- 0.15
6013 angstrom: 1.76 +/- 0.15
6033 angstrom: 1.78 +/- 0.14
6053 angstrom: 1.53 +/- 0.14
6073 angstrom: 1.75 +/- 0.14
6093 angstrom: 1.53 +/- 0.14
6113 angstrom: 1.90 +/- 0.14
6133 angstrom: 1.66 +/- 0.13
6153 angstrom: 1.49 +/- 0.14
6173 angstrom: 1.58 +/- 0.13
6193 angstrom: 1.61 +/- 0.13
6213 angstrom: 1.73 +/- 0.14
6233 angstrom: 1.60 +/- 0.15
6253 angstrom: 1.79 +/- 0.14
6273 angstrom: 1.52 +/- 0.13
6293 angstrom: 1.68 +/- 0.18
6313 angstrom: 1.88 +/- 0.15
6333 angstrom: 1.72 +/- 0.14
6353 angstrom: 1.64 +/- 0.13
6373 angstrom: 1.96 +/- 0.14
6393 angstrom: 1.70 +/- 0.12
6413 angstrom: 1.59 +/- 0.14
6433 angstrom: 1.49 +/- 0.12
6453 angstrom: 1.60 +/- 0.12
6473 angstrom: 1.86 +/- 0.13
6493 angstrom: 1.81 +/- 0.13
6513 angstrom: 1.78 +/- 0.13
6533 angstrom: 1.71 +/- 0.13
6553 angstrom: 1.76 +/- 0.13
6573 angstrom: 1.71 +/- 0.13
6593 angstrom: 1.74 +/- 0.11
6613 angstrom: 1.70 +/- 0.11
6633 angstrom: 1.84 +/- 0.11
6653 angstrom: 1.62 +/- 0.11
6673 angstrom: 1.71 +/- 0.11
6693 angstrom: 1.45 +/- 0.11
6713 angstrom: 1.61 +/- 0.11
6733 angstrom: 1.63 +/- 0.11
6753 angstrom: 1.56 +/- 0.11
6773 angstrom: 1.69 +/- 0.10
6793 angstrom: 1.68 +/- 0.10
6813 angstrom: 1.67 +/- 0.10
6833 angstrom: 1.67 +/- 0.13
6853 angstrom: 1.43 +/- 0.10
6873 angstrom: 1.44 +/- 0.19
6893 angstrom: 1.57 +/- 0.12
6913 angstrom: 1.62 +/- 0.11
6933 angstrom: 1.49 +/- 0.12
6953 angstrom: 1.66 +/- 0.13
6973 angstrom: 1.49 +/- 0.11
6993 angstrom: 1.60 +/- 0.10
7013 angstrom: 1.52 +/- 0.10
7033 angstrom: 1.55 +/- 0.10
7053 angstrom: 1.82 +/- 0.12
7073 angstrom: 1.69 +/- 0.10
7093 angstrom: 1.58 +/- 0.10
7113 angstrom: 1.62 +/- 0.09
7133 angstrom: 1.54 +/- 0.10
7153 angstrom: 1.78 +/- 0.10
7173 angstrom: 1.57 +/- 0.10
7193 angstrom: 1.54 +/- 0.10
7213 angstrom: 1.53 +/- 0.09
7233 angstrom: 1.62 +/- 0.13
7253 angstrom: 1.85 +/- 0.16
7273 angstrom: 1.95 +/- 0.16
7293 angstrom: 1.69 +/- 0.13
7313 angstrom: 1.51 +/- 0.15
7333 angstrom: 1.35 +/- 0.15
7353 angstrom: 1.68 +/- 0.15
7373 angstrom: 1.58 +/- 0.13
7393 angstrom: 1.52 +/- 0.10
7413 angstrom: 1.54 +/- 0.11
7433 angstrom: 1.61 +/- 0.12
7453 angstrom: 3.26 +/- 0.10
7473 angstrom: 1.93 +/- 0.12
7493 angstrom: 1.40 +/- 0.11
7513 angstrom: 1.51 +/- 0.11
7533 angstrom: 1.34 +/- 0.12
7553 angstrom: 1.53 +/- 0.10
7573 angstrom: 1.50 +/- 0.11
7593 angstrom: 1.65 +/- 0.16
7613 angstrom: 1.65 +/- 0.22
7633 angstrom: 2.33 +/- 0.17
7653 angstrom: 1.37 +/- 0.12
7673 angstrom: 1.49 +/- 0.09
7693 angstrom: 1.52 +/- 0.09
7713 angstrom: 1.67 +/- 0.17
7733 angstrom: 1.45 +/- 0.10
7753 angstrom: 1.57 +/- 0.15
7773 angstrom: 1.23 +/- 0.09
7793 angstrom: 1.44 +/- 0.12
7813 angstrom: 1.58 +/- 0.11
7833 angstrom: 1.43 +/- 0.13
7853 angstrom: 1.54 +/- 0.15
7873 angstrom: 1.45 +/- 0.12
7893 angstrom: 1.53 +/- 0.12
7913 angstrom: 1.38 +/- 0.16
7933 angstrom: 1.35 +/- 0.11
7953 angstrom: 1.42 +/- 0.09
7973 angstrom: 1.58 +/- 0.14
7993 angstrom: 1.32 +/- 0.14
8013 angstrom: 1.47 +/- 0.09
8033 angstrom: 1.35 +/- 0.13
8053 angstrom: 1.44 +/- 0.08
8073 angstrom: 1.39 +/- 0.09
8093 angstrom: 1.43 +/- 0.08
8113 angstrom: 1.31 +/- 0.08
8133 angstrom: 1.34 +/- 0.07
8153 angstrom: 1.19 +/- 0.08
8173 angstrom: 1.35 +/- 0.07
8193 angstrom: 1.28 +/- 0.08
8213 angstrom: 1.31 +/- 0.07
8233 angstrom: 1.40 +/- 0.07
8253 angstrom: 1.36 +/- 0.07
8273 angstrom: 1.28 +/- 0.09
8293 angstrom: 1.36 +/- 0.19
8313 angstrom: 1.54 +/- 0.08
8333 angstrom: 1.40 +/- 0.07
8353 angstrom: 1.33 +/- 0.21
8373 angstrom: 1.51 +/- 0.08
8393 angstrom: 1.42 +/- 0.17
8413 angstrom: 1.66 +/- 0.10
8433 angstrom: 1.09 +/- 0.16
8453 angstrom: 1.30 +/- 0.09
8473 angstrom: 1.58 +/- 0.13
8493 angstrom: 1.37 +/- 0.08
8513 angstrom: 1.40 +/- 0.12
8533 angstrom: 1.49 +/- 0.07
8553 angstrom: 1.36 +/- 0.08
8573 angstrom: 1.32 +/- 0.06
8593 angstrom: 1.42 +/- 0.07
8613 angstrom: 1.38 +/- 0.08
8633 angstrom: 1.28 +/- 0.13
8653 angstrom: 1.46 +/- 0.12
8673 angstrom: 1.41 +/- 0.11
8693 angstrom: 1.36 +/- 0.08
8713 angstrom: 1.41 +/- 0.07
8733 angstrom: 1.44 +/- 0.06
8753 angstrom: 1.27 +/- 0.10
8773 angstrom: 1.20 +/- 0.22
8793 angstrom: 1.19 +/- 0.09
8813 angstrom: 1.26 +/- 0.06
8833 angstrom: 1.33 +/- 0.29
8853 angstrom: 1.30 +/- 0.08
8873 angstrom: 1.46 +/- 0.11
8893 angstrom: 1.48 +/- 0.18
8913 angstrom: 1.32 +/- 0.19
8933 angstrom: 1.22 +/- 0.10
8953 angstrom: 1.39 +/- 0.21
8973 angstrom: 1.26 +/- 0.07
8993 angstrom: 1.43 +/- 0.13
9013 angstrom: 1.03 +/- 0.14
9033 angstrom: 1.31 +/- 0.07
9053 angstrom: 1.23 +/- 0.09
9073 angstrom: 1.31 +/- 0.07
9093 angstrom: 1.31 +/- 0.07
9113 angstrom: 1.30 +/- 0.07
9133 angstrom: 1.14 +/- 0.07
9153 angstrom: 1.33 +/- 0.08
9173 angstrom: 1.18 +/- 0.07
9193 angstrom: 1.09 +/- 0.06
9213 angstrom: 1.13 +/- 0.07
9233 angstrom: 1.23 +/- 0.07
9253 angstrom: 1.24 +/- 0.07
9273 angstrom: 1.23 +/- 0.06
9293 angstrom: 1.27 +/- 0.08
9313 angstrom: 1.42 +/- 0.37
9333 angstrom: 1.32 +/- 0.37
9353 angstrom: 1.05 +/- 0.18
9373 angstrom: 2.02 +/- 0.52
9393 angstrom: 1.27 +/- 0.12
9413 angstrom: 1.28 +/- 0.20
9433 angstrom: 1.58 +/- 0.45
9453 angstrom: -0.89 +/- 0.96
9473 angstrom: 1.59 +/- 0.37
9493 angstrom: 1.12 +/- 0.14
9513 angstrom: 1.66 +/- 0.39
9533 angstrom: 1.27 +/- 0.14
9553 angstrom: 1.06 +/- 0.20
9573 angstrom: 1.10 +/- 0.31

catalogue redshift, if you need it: 0.13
